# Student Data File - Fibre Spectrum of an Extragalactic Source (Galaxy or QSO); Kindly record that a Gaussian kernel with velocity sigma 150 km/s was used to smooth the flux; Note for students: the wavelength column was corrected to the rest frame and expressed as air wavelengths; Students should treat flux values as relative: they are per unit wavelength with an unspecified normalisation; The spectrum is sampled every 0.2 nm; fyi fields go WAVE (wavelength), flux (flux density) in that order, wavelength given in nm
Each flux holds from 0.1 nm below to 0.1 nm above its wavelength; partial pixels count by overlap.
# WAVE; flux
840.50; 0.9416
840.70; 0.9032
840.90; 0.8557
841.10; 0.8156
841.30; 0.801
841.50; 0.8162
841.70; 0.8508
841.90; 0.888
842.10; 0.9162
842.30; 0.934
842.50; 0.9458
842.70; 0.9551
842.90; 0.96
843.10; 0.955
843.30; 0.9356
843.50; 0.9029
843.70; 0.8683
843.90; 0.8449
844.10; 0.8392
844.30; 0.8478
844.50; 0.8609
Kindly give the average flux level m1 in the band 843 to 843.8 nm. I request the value 0.915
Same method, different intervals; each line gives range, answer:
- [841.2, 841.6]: 0.809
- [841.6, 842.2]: 0.885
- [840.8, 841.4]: 0.824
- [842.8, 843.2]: 0.958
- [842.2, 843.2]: 0.95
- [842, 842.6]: 0.932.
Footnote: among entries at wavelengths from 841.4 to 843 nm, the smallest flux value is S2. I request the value 0.8162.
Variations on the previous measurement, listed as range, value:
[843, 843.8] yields 0.8683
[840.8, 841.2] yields 0.8156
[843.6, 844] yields 0.8449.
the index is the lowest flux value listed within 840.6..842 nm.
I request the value 0.801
